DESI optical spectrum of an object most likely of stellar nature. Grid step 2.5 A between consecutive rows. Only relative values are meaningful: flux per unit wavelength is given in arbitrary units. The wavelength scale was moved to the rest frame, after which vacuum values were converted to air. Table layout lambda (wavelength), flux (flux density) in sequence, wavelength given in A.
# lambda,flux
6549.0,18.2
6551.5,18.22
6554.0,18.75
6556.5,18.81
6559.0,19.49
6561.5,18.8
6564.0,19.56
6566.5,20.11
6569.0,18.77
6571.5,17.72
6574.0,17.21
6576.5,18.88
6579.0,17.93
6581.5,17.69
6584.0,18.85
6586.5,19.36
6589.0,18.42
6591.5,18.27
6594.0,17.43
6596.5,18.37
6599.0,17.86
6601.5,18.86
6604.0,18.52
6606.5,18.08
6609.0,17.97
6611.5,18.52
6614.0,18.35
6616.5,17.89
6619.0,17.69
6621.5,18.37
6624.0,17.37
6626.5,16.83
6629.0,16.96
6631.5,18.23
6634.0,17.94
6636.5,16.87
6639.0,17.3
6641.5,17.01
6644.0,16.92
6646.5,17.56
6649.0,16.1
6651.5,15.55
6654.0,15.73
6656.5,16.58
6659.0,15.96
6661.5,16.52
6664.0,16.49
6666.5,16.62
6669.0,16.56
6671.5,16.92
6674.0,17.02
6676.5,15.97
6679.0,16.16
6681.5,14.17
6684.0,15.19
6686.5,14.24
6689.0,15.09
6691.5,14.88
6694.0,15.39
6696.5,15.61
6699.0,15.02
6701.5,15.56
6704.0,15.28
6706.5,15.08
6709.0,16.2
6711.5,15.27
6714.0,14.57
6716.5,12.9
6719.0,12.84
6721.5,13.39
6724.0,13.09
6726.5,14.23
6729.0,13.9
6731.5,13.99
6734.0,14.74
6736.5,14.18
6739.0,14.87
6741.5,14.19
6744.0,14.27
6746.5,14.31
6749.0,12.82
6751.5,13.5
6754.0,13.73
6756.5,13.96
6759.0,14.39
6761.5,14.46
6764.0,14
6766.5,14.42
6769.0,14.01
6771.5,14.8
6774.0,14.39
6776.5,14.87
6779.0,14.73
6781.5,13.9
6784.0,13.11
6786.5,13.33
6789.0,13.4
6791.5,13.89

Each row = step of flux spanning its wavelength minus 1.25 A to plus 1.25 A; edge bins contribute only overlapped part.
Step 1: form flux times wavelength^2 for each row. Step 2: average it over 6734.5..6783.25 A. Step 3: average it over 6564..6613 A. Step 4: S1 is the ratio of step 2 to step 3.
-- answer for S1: 0.81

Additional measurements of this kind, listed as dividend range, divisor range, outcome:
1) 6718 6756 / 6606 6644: 0.81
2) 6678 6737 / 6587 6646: 0.84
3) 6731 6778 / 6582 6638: 0.82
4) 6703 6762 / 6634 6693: 0.89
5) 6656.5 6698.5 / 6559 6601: 0.88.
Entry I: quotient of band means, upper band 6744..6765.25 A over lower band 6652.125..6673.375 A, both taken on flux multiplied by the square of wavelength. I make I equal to 0.9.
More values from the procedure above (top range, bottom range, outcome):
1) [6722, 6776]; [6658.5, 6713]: 0.92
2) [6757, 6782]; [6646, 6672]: 0.91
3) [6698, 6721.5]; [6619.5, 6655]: 0.88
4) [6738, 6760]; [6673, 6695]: 0.93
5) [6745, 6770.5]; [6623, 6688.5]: 0.87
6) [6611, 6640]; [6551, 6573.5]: 0.95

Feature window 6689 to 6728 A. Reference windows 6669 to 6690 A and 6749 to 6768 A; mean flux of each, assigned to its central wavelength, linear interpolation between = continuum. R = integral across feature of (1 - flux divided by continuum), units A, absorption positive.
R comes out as 1.1 A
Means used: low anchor 15.7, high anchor 14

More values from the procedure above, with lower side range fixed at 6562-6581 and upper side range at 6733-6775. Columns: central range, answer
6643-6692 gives 0.7 A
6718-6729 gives 1.1 A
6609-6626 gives -0.5 A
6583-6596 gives -0.2 A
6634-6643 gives -0.1 A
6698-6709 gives 0.0 A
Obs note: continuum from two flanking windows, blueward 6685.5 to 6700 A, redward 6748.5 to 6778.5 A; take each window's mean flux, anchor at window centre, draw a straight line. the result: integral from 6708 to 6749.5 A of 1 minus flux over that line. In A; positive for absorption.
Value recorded 1.4 A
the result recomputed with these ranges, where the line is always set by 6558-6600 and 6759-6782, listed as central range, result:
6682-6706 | 1.4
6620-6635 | -0.1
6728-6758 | 1.9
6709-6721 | 1.2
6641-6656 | 0.5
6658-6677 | 0.1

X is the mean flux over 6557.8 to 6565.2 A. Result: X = 19.3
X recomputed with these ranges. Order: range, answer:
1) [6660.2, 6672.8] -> 16.6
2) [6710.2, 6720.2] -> 13.9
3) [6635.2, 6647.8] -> 17.1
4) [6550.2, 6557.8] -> 18.6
